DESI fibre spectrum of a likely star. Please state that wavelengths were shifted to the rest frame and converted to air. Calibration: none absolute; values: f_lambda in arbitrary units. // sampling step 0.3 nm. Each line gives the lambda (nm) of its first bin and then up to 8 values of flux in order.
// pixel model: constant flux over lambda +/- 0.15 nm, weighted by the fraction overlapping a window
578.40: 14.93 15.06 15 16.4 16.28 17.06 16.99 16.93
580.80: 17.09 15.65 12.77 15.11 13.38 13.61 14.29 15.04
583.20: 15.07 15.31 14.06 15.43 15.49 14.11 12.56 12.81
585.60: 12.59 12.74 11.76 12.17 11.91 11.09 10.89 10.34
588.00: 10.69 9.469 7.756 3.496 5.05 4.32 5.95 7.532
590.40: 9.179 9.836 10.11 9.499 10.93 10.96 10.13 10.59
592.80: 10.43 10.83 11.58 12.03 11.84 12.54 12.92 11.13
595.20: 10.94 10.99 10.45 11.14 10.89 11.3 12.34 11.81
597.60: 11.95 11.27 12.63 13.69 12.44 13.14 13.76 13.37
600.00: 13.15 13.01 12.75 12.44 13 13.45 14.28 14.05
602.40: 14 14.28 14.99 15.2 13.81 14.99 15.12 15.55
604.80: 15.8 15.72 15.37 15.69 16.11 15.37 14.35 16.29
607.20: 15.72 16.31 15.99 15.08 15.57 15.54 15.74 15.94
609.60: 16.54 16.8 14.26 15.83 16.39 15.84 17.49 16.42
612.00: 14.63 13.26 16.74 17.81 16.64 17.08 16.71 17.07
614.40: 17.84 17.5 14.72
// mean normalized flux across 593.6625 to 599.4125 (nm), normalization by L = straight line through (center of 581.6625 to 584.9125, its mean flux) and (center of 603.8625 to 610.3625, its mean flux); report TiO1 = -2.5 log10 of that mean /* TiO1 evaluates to 0.26 mag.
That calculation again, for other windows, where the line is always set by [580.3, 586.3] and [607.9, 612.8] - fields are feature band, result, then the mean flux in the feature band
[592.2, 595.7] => 0.294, 11.4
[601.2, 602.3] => 0.113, 13.8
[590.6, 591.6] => 0.424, 9.98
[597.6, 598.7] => 0.212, 12.4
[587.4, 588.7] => 0.433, 9.79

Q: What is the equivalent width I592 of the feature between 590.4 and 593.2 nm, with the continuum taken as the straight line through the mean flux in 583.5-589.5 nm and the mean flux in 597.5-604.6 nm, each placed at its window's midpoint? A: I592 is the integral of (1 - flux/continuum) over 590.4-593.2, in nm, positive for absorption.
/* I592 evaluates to 0.41 nm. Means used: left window 11.2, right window 13.6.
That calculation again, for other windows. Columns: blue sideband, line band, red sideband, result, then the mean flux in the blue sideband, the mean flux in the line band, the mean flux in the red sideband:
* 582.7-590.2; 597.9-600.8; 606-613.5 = 0.16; 11.2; 13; 15.9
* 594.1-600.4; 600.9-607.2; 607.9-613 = -0.35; 12.1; 14.8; 15.9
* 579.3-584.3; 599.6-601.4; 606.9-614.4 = 0.33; 15.3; 13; 16.1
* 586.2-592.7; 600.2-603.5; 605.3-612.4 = -0.10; 9.21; 13.8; 15.7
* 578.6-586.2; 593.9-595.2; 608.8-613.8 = 0.28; 14.8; 12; 16.1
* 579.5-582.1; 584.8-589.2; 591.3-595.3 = 0.97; 15.7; 10.6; 11.2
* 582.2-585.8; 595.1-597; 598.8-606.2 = 0.42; 14.2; 11.1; 14.3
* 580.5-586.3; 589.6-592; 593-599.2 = 0.69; 14.2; 9.11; 11.8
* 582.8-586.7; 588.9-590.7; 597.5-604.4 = 0.95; 13.7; 6.45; 13.5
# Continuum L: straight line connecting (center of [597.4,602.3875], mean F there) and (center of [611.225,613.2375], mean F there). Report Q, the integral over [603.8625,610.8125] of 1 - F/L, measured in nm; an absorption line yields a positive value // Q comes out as -0.37 nm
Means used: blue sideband 13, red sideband 16.1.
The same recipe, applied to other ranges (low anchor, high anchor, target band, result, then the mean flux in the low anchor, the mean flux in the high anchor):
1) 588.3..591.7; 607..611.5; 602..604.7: -0.26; 7.64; 15.9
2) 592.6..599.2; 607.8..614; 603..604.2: -0.07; 11.7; 16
